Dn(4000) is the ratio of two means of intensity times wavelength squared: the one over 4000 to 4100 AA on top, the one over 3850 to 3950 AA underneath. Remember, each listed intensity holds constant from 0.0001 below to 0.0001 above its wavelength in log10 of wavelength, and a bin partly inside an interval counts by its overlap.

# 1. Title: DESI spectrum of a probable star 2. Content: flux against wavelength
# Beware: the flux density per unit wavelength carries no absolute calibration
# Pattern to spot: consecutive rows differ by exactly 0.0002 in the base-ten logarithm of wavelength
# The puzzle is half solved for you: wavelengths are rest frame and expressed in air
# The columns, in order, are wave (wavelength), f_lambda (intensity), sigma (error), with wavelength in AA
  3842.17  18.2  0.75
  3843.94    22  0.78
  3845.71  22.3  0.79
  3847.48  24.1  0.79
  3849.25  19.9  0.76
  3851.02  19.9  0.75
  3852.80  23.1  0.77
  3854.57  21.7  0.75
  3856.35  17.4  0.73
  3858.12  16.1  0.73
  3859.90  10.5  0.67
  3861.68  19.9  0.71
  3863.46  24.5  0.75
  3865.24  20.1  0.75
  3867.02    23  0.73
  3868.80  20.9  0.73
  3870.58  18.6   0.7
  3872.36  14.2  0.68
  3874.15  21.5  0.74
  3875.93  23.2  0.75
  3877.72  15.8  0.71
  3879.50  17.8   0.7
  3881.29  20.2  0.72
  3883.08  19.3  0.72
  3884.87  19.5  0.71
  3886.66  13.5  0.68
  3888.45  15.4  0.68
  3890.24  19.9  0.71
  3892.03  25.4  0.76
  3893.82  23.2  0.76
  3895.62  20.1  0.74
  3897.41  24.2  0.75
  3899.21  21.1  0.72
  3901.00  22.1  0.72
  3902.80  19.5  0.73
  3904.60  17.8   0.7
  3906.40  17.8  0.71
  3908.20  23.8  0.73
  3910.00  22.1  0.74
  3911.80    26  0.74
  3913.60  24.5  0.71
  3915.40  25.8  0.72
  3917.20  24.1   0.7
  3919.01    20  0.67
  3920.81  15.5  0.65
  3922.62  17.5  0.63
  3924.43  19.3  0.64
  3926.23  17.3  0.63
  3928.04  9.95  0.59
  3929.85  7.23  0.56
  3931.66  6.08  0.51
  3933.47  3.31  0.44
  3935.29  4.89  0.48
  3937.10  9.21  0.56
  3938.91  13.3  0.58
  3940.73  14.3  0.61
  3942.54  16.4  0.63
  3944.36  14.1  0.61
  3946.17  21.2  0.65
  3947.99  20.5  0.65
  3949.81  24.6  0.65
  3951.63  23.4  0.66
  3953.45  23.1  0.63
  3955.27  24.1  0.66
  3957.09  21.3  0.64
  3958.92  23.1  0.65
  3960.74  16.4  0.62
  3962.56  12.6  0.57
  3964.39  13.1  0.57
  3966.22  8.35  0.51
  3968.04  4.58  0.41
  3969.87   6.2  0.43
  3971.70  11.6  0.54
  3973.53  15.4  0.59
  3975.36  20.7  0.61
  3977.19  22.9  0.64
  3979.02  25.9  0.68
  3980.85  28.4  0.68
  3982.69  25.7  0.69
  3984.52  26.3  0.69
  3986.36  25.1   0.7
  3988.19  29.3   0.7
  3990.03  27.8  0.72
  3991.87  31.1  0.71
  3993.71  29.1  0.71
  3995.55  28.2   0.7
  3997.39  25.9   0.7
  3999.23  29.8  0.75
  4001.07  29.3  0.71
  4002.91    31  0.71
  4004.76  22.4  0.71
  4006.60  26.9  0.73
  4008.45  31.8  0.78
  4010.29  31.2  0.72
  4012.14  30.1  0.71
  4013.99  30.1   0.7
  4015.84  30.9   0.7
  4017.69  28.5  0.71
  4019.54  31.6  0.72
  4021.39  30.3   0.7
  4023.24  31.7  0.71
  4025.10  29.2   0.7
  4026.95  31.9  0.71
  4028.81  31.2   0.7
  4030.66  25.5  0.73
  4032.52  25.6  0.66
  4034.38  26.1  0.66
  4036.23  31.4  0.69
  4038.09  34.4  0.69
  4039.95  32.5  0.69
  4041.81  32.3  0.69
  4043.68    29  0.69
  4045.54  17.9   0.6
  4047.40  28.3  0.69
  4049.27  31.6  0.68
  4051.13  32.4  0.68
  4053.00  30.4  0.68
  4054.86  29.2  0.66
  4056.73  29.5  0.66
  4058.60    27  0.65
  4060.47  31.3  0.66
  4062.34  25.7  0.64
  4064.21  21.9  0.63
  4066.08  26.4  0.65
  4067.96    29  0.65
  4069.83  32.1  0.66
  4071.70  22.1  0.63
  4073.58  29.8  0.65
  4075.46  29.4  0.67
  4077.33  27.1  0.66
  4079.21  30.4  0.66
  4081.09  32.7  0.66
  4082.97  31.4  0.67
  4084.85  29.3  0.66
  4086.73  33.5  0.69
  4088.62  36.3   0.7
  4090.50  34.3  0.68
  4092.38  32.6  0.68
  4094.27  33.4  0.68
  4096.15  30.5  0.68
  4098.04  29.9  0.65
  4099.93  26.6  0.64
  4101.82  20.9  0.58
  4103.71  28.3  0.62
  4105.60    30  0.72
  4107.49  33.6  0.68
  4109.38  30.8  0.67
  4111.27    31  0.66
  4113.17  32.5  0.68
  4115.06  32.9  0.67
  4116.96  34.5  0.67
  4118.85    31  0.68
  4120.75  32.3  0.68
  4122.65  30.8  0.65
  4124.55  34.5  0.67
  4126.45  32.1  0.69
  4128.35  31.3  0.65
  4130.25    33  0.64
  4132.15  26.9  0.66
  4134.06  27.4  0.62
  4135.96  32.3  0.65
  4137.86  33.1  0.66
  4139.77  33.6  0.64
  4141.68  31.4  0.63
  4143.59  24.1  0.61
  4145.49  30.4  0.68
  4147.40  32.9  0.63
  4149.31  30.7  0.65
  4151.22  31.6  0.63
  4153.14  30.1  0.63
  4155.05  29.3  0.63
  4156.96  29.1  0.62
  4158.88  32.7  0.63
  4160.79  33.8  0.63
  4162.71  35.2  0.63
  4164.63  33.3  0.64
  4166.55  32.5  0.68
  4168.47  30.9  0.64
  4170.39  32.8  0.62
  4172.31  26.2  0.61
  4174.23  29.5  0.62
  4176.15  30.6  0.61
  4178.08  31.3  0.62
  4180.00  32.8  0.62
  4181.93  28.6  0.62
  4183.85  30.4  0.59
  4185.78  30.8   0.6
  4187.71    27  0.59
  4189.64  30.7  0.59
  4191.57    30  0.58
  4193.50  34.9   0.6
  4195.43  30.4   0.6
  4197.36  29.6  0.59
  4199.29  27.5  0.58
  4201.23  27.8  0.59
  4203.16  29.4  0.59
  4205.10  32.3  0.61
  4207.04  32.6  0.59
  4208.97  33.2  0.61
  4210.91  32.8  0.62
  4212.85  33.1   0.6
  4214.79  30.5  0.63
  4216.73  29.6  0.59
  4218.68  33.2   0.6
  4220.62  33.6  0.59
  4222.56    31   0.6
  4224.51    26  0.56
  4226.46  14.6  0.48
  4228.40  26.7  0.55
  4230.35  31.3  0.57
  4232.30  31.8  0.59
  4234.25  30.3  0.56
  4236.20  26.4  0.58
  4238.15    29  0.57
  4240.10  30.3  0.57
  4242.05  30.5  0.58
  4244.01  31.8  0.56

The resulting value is 1.75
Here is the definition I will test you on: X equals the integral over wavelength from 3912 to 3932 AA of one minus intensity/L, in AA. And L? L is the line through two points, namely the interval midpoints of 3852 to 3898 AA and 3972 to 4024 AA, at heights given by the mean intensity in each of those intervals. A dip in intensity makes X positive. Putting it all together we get 4.3 AA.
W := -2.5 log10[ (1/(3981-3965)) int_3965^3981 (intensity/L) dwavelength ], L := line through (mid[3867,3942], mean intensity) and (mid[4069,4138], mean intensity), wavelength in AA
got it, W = 0.42 mag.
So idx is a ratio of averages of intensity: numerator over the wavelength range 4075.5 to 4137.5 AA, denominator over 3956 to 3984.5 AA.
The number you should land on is 1.78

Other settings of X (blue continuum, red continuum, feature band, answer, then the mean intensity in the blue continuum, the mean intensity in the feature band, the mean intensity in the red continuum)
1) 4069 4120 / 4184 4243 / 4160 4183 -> -1.0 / 30.6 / 31.4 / 29.9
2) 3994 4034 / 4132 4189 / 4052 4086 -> 1.3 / 29.2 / 28.6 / 30.8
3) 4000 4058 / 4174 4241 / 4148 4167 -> -1.3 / 29.5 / 31.8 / 30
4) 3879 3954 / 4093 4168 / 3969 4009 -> -4.2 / 18.2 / 25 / 31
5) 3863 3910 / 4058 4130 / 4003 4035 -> -3.1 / 20.1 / 29.2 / 30.3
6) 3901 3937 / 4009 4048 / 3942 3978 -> 7.1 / 16.9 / 17.2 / 29.5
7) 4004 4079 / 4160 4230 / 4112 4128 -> -1.5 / 28.9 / 32.5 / 30.4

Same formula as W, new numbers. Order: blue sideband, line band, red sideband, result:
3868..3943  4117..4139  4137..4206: -0.10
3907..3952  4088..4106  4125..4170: -0.09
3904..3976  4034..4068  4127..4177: -0.20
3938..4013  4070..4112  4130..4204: -0.11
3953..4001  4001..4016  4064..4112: -0.22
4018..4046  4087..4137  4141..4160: -0.04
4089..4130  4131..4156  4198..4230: 0.01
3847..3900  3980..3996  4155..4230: -0.18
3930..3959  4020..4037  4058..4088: -0.20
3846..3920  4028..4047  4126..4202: -0.10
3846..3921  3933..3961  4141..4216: 0.29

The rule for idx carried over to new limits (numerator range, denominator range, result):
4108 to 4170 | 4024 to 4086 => 1.09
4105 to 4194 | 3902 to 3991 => 1.71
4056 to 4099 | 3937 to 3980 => 1.74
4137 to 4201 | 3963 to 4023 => 1.25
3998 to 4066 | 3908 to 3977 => 1.77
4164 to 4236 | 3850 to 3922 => 1.49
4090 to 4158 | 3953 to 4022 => 1.29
